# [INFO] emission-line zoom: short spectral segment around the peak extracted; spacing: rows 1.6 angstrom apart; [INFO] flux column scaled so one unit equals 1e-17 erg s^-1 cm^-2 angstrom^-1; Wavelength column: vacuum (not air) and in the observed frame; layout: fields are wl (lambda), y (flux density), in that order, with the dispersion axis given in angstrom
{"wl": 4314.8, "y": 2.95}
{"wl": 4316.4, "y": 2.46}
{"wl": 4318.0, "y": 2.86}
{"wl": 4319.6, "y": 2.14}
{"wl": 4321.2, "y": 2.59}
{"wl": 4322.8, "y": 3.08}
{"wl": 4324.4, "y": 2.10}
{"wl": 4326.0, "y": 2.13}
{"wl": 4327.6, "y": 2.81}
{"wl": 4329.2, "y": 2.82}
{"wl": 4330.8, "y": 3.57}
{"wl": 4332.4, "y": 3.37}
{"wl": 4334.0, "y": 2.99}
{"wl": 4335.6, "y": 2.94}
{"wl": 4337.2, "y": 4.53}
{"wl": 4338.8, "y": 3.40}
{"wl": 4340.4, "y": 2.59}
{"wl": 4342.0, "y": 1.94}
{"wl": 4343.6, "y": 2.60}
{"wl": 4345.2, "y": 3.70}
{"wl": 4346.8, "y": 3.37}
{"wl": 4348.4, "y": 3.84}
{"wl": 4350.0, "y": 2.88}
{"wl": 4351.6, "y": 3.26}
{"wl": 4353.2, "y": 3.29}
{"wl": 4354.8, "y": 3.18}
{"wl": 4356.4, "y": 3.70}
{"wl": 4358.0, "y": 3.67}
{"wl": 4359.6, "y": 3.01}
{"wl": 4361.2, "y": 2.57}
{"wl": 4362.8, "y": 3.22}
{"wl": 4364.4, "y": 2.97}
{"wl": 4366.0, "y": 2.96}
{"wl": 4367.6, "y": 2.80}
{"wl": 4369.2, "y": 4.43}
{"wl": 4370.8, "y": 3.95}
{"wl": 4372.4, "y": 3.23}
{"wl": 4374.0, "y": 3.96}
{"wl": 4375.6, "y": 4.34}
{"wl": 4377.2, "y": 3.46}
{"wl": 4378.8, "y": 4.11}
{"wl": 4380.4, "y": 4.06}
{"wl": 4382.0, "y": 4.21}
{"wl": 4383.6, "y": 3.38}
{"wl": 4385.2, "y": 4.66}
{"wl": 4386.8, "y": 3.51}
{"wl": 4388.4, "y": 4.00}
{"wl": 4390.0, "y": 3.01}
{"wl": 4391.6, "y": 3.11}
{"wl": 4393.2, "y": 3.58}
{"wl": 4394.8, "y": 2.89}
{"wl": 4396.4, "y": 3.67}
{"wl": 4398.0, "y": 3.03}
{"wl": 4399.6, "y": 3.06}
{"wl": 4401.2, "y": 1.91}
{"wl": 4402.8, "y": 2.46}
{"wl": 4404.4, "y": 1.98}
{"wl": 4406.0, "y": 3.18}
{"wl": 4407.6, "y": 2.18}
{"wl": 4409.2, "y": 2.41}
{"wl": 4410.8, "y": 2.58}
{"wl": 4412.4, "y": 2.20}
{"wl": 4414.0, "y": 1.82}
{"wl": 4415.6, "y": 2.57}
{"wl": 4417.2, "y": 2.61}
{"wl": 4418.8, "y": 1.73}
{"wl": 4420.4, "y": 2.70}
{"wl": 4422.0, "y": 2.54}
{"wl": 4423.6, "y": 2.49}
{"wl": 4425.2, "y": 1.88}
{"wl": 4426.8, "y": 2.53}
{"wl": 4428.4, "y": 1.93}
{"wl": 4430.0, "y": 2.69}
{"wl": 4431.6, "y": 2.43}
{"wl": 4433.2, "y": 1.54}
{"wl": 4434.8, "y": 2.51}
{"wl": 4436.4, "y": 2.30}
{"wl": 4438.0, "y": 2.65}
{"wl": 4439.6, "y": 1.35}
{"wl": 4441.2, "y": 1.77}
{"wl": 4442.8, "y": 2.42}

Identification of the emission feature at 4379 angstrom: C III] 1909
